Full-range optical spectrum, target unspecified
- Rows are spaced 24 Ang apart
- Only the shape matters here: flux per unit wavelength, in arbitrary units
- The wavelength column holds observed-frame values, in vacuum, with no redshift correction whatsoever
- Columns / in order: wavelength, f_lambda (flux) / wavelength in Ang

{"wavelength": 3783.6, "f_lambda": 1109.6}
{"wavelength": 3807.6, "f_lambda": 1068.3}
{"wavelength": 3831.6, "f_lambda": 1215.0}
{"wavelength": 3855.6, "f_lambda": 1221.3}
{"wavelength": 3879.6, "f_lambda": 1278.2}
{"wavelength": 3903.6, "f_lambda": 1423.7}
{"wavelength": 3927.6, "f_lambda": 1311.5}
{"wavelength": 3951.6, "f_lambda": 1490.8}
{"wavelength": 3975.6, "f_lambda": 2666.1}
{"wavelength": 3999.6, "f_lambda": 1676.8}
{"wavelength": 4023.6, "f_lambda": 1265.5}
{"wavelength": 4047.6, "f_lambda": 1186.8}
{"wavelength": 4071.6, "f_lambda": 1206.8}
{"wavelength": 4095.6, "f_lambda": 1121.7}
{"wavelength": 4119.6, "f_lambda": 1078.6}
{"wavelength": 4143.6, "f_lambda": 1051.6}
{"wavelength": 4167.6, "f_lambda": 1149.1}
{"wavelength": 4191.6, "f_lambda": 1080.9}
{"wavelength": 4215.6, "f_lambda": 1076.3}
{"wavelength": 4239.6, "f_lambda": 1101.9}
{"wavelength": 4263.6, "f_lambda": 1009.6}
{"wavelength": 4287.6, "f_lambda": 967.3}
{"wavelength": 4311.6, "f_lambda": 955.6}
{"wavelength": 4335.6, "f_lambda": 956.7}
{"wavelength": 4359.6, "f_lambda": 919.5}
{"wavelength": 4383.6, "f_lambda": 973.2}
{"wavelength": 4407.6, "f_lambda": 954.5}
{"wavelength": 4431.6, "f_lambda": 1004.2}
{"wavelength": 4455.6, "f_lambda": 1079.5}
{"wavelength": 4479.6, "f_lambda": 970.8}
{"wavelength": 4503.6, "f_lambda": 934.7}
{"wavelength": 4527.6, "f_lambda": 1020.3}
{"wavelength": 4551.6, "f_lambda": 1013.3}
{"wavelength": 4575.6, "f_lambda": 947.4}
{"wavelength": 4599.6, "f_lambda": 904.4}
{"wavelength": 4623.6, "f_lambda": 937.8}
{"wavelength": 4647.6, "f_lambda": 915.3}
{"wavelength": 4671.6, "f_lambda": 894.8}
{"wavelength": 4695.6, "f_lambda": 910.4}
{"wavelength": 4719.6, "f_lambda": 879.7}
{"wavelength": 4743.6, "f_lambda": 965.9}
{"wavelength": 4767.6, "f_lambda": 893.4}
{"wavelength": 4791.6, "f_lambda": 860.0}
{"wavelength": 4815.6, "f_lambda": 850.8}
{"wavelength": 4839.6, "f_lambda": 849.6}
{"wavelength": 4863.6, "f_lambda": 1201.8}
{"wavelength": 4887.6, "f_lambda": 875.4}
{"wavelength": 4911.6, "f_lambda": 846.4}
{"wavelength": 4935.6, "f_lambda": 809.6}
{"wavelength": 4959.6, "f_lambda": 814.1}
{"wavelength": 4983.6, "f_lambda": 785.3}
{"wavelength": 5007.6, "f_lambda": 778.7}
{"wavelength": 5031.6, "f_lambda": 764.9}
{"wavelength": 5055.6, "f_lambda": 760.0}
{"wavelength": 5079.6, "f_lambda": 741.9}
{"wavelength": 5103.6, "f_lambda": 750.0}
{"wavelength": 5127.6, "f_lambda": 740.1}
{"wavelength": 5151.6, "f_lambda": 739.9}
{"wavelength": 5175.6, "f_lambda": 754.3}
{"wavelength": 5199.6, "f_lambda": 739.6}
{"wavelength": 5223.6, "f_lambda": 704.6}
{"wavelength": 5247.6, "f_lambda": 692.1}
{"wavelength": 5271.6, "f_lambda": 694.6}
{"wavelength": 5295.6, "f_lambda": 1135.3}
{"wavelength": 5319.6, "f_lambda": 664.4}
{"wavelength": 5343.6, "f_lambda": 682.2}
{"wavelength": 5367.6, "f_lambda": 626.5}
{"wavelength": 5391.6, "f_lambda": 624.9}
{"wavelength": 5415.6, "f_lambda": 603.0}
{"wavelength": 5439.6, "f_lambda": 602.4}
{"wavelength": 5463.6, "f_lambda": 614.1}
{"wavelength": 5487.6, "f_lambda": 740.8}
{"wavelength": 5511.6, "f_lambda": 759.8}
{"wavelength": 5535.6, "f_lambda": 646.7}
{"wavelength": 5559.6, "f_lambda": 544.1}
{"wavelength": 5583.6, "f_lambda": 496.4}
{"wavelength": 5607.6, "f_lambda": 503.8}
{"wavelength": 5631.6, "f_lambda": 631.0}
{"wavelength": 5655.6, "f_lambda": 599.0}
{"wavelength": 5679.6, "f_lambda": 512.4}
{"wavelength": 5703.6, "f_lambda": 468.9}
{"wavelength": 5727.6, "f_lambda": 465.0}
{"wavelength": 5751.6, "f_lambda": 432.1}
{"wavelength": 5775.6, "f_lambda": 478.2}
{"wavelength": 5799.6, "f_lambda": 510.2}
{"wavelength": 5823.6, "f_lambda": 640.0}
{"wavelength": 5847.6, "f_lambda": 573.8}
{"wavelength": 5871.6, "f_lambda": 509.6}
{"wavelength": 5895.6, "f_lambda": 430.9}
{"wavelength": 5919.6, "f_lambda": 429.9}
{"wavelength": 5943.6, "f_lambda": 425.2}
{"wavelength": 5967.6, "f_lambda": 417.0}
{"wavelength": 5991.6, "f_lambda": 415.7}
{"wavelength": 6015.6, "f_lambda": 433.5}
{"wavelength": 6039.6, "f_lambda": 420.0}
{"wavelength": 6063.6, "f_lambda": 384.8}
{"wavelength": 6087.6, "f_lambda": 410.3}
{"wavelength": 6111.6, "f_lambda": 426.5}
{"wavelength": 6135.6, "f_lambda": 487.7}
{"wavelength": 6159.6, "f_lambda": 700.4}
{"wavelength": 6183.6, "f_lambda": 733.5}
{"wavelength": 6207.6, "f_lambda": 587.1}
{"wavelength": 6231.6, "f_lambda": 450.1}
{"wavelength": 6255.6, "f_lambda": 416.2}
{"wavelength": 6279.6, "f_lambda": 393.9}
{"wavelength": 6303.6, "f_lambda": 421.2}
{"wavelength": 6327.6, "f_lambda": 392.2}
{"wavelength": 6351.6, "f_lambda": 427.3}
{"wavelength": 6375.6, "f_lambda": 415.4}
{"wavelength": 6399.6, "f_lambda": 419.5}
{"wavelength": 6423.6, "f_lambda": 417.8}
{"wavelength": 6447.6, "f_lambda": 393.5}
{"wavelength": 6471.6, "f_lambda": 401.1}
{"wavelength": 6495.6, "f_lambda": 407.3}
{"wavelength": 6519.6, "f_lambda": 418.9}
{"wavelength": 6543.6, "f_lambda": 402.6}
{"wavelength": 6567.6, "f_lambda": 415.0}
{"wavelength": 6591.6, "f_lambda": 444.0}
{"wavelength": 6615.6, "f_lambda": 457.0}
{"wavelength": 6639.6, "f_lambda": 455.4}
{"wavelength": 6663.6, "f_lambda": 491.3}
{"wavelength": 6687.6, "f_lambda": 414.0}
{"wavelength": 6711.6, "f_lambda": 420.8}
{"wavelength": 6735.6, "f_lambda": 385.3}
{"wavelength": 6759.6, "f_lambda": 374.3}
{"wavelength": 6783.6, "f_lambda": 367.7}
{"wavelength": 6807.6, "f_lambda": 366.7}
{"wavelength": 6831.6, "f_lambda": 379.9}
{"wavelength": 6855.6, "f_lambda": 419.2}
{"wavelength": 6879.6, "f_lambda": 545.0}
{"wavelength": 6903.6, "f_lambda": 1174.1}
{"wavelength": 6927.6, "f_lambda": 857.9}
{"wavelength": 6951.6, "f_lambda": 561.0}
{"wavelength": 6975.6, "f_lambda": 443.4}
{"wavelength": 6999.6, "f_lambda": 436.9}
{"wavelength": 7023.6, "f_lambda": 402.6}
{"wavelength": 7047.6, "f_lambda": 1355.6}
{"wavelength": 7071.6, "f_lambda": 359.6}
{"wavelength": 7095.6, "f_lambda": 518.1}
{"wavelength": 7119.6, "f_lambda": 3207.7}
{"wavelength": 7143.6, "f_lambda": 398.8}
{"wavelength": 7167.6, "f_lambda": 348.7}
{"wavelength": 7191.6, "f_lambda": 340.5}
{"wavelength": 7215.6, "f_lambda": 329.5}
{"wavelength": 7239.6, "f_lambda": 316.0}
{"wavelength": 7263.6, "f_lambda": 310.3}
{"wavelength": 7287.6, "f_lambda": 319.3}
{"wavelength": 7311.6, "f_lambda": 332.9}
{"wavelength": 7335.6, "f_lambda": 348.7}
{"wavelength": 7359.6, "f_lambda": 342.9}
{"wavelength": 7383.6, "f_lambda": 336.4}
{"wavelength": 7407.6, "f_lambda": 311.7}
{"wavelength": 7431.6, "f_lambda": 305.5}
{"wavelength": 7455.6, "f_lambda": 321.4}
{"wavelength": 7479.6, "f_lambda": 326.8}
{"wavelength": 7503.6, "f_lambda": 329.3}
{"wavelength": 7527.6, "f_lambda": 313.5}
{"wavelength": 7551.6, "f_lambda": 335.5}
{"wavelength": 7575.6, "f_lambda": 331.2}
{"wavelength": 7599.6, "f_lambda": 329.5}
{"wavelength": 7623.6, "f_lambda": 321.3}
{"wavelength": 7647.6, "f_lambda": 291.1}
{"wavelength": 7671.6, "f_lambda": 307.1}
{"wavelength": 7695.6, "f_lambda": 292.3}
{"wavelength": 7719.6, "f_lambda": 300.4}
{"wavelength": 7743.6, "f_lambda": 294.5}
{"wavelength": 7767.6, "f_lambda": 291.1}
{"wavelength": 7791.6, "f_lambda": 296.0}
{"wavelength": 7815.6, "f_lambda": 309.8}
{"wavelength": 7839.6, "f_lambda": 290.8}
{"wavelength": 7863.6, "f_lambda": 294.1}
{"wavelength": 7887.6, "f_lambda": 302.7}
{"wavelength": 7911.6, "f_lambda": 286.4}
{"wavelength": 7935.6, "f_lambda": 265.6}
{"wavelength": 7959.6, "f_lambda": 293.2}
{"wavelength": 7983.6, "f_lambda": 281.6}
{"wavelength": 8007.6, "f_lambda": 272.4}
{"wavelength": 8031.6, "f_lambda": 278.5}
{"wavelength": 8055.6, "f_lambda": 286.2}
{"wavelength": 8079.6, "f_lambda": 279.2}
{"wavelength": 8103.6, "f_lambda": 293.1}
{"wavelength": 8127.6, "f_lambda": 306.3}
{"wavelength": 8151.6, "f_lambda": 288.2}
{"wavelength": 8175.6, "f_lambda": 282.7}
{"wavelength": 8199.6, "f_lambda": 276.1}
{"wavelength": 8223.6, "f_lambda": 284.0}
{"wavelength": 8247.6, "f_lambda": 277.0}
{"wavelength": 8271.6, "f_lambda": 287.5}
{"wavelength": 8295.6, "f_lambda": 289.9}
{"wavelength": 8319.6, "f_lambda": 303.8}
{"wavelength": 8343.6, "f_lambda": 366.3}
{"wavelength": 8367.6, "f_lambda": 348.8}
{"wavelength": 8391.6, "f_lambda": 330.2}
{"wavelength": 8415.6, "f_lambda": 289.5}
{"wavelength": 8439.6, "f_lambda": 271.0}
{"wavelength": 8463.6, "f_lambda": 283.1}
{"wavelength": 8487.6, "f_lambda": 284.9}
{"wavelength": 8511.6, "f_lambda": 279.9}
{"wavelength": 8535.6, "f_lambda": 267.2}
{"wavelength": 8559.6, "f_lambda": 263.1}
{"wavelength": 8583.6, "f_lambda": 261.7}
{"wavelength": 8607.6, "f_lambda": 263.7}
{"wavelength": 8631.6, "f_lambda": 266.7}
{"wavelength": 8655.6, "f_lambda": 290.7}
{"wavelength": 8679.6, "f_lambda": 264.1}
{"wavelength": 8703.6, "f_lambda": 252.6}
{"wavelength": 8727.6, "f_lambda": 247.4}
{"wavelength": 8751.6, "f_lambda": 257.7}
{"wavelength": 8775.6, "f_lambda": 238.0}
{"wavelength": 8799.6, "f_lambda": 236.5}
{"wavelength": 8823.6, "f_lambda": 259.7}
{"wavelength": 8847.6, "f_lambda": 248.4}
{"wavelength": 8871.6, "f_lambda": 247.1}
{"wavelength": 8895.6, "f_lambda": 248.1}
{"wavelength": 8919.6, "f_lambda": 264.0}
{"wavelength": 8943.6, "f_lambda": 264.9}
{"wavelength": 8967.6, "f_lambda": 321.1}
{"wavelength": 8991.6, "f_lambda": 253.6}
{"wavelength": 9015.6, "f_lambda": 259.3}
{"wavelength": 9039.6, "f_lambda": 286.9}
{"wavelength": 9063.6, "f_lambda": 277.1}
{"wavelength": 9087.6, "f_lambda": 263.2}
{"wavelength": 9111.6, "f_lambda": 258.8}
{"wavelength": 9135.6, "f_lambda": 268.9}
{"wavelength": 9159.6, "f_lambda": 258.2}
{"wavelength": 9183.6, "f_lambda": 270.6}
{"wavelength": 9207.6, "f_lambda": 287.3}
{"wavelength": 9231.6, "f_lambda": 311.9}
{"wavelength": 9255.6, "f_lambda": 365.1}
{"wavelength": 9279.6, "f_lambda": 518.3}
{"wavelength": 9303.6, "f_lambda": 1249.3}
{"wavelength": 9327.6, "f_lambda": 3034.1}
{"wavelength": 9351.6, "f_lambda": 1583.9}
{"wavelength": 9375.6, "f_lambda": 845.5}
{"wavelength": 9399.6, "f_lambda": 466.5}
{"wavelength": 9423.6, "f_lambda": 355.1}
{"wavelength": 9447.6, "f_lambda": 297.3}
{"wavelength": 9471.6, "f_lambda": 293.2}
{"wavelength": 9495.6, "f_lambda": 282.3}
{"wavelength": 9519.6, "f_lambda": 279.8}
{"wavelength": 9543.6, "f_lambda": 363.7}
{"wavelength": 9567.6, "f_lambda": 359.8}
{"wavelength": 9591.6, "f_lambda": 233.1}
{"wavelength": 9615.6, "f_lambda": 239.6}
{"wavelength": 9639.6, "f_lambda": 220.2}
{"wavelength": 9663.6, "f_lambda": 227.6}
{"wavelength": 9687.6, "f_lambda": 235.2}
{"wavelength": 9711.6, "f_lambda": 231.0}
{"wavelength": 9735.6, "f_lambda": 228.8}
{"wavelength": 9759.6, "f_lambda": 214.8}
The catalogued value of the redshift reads 0.421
